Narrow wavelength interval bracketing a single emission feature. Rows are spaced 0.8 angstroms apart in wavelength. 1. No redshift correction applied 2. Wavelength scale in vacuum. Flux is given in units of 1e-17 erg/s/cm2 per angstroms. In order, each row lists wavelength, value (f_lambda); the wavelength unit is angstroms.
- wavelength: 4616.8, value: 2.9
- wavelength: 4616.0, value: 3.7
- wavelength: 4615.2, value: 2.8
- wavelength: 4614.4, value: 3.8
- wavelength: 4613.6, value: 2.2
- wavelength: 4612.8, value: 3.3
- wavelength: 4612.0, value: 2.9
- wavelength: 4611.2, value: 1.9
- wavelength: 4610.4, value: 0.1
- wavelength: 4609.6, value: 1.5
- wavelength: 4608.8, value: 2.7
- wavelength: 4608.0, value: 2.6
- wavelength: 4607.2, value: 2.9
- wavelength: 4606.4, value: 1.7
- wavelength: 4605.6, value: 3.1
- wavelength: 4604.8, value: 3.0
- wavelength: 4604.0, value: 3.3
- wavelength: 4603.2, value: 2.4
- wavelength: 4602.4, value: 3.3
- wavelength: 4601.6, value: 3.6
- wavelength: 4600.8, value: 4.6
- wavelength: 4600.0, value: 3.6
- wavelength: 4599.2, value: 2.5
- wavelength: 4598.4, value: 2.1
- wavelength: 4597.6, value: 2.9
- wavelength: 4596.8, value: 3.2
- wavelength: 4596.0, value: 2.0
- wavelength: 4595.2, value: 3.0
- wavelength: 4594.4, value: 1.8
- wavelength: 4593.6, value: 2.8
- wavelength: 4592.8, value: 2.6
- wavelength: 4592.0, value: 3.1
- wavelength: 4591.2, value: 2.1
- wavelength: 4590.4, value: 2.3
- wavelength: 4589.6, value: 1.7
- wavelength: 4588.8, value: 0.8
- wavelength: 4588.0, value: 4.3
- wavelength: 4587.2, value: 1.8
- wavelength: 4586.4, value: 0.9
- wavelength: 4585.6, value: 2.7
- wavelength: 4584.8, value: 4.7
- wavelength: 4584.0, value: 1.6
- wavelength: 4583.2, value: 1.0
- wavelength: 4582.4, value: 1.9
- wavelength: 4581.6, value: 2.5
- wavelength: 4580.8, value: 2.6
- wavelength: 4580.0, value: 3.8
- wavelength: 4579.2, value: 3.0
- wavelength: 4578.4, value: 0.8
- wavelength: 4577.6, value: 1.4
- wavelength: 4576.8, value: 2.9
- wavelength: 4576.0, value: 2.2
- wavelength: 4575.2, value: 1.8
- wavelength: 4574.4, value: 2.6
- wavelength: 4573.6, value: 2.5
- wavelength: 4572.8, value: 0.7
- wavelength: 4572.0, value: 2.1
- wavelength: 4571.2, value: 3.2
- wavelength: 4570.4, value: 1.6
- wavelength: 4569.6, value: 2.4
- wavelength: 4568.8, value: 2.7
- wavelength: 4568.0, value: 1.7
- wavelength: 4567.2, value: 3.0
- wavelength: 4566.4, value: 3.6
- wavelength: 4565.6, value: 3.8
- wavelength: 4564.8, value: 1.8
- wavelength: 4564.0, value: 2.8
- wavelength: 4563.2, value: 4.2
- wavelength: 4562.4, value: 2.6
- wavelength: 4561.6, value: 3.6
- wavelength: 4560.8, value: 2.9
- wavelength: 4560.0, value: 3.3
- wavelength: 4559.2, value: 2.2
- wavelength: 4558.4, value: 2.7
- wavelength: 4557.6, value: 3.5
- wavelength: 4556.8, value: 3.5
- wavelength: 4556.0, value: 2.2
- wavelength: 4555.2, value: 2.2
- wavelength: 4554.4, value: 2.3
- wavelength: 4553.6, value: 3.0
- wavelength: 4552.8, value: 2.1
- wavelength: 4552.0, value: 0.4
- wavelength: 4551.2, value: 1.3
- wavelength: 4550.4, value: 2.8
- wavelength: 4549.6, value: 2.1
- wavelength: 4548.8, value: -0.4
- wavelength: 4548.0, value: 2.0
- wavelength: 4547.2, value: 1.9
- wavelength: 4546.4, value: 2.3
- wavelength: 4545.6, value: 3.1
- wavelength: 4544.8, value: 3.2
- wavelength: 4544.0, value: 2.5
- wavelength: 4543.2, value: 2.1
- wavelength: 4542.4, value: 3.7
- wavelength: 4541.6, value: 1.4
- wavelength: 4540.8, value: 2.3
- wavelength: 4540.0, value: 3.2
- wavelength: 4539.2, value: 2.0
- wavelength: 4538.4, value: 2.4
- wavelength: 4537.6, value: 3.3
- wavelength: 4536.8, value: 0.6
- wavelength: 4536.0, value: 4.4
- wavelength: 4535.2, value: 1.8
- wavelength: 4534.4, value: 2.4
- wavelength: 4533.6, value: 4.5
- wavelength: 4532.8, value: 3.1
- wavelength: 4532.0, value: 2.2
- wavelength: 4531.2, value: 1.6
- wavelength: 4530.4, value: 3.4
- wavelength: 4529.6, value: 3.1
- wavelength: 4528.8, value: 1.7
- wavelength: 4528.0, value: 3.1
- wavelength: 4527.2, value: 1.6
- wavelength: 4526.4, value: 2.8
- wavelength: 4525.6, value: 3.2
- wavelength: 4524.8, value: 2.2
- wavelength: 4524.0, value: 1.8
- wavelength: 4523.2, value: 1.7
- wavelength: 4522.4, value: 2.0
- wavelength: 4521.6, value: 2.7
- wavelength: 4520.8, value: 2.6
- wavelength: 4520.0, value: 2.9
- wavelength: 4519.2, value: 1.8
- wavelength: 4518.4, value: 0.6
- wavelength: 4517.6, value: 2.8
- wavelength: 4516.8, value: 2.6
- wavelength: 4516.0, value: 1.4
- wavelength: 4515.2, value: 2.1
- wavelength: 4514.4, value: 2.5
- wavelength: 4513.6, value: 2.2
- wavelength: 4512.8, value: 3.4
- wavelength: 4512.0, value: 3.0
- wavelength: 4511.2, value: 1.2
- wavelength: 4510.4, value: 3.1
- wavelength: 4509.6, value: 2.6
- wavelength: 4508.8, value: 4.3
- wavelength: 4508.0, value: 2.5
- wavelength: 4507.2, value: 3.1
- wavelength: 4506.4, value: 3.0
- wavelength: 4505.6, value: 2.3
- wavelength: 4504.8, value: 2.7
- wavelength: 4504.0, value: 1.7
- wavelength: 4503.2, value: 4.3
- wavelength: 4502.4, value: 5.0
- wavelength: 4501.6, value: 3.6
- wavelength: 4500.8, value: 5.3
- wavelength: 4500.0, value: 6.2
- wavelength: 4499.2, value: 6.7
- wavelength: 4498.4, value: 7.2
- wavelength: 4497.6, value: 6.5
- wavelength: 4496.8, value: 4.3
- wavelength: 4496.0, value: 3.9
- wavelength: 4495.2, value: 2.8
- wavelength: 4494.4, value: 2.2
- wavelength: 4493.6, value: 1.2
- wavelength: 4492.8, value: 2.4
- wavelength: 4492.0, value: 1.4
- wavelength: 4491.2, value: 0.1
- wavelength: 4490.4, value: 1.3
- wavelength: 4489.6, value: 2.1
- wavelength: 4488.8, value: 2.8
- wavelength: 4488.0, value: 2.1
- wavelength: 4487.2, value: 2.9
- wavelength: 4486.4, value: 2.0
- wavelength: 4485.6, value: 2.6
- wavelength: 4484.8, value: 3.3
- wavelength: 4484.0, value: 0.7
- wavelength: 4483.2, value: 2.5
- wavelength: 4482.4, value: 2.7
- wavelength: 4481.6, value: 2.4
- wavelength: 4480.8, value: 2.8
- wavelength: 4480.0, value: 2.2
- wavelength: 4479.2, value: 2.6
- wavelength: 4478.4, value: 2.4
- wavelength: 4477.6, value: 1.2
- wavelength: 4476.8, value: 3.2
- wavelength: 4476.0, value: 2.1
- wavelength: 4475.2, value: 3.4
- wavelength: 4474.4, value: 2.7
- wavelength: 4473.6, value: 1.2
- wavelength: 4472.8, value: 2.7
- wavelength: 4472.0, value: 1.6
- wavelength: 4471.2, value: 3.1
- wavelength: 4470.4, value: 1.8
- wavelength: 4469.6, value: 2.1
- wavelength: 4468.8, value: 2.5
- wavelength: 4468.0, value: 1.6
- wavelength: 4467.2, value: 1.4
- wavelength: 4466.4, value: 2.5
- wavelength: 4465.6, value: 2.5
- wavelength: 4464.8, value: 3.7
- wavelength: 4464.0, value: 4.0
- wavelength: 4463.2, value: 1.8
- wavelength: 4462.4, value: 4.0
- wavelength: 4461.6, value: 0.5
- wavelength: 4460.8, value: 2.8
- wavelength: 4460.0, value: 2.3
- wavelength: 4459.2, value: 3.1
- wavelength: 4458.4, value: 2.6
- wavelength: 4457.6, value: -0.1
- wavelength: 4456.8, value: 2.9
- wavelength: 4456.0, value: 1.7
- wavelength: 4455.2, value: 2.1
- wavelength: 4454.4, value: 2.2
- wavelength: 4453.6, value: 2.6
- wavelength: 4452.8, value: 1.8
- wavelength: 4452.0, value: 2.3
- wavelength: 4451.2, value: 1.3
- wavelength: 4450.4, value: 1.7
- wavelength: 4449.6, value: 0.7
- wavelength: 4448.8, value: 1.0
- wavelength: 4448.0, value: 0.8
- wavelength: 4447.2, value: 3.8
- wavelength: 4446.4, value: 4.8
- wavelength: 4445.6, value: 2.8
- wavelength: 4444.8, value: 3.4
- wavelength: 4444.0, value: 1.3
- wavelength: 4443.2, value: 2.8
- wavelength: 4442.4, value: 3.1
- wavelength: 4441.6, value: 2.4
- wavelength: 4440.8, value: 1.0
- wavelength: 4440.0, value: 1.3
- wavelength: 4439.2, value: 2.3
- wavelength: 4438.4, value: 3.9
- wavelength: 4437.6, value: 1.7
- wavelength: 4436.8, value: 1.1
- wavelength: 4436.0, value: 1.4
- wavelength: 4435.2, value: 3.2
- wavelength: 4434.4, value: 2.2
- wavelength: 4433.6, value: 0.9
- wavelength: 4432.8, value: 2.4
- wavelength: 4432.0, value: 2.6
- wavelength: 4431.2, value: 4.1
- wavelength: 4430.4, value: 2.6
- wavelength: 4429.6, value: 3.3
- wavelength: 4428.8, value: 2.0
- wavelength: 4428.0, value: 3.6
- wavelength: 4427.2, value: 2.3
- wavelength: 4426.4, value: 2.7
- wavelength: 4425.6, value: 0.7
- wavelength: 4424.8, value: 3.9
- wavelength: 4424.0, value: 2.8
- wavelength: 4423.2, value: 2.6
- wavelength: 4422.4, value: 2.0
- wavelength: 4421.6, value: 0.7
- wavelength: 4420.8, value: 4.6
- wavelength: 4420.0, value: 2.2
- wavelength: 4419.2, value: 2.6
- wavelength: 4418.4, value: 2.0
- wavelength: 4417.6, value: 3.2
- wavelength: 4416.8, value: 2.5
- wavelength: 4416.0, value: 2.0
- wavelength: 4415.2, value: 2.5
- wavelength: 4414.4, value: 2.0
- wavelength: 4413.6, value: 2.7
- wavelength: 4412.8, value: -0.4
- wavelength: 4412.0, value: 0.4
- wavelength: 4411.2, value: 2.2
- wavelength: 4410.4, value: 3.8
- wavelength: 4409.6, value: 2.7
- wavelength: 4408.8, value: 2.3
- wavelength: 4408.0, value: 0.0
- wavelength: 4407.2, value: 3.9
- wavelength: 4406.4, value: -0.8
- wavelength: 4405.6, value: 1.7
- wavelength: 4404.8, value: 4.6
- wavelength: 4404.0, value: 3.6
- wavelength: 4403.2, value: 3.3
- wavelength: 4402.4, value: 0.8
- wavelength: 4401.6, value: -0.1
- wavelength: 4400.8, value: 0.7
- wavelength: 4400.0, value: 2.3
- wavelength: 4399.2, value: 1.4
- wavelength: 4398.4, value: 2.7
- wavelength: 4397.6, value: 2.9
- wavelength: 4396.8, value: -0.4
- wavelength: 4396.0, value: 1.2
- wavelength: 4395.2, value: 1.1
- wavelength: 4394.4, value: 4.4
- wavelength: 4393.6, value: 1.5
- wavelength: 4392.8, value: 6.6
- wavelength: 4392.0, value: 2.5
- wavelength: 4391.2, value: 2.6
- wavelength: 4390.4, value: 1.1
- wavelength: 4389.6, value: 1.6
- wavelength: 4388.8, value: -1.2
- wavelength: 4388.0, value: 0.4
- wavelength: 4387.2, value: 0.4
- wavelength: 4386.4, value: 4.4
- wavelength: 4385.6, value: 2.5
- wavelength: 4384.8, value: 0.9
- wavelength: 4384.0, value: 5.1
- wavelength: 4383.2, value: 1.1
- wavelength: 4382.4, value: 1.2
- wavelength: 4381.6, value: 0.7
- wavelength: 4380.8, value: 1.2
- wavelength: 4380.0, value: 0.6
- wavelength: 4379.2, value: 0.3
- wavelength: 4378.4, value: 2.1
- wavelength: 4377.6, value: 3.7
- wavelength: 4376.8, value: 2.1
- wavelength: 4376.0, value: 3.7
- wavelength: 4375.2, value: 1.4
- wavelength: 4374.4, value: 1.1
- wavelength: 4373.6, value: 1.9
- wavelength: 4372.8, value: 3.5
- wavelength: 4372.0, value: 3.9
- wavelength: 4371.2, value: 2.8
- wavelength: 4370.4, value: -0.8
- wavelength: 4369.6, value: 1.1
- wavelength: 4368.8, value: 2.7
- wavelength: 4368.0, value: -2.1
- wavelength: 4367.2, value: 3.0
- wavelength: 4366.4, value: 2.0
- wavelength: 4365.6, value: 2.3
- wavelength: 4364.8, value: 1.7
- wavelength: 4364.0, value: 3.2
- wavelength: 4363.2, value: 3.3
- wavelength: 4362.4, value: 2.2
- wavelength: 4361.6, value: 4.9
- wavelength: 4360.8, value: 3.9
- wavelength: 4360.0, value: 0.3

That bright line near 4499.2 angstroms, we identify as [O II] 3727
